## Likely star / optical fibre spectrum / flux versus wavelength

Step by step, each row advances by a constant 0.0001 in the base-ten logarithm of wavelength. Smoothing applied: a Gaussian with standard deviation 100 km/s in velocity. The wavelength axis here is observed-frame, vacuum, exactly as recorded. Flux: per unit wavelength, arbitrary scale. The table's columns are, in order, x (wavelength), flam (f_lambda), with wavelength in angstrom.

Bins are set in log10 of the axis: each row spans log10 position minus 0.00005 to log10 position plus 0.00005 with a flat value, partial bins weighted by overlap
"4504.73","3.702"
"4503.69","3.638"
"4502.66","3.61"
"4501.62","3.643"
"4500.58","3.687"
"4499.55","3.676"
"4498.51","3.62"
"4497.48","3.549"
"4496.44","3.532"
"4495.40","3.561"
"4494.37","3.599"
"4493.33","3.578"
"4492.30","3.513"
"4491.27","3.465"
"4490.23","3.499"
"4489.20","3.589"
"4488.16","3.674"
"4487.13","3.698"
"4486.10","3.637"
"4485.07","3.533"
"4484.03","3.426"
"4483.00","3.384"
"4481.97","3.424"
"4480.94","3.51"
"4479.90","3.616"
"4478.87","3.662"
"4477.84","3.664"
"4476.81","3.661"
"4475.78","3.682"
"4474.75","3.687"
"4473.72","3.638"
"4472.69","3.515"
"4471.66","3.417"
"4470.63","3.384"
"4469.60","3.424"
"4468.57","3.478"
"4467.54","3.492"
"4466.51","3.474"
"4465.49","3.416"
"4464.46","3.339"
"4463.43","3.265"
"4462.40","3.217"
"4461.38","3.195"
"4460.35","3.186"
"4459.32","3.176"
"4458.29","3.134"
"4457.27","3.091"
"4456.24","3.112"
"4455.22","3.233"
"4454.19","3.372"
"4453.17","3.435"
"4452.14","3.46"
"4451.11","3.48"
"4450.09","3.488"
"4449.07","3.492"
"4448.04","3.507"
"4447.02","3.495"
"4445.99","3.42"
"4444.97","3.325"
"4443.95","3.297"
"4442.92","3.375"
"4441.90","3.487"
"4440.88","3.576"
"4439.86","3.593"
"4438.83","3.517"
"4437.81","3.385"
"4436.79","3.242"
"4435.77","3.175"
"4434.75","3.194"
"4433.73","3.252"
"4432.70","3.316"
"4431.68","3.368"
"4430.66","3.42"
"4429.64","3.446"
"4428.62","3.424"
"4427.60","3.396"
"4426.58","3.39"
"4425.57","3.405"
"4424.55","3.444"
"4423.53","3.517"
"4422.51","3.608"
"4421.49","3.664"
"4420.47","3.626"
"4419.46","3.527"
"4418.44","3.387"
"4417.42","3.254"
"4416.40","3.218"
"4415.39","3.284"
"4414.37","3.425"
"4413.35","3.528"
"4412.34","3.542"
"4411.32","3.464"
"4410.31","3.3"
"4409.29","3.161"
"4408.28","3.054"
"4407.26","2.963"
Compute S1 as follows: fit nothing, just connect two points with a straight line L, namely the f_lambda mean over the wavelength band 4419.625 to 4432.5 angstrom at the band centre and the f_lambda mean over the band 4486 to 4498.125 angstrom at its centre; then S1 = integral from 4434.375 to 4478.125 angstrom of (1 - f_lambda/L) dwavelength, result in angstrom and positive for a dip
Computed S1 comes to 1.5 angstrom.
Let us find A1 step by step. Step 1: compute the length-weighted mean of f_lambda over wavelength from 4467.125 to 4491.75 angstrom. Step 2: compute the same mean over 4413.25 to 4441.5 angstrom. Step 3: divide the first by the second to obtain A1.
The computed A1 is 1.0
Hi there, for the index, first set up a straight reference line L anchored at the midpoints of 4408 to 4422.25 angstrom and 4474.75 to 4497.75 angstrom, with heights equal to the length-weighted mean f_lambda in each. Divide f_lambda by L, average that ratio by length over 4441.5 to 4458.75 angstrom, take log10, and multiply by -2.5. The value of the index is 0.04 mag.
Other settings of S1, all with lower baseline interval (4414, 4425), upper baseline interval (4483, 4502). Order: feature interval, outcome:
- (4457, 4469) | 0.80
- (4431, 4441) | 0.36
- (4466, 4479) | -0.03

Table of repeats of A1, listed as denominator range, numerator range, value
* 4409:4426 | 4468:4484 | 1.03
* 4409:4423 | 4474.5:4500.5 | 1.04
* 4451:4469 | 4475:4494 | 1.08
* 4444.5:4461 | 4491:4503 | 1.08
